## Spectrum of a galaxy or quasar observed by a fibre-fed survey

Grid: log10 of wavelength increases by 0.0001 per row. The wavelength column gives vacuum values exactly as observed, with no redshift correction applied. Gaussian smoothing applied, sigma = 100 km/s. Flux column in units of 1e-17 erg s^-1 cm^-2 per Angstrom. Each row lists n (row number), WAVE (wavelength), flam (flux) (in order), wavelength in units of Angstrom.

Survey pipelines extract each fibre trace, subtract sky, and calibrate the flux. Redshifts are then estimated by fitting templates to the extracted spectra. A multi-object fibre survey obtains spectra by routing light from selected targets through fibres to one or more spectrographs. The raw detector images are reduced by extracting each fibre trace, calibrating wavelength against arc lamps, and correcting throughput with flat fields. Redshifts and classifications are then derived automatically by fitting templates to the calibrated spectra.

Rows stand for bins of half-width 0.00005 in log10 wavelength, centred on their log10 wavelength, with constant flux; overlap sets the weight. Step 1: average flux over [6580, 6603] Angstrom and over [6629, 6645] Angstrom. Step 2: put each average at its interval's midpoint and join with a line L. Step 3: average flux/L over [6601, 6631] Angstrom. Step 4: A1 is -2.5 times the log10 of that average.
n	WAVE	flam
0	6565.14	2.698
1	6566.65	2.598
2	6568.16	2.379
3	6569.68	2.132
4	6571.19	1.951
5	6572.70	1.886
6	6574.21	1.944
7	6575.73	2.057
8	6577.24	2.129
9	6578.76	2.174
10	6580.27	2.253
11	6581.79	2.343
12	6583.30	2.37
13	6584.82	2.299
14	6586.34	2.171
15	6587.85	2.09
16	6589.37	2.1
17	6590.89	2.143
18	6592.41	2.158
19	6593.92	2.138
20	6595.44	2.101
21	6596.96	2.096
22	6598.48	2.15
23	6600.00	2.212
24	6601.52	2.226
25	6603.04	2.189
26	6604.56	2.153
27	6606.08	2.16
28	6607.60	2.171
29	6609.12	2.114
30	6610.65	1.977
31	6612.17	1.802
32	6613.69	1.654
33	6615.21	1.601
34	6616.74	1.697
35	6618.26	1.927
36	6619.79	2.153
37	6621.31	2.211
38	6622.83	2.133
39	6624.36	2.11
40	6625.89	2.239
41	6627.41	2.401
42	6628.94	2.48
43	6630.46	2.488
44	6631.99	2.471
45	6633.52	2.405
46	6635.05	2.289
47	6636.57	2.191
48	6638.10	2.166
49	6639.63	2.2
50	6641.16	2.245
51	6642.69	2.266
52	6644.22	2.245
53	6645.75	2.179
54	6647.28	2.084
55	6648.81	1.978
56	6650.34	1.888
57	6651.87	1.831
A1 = 0.08 mag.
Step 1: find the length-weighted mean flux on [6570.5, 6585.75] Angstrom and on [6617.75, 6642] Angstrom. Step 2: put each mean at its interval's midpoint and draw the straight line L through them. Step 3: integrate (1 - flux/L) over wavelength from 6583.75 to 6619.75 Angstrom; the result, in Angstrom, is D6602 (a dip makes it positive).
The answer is 2.16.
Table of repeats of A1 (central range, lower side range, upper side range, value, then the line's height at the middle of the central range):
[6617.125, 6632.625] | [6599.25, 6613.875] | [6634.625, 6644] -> -0.04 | 2.16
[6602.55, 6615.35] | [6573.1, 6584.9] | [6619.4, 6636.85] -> 0.13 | 2.26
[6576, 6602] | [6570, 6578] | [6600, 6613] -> -0.07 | 2.05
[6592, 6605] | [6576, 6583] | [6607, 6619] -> -0.07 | 2.02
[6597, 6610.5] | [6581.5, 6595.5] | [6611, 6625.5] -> -0.05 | 2.06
